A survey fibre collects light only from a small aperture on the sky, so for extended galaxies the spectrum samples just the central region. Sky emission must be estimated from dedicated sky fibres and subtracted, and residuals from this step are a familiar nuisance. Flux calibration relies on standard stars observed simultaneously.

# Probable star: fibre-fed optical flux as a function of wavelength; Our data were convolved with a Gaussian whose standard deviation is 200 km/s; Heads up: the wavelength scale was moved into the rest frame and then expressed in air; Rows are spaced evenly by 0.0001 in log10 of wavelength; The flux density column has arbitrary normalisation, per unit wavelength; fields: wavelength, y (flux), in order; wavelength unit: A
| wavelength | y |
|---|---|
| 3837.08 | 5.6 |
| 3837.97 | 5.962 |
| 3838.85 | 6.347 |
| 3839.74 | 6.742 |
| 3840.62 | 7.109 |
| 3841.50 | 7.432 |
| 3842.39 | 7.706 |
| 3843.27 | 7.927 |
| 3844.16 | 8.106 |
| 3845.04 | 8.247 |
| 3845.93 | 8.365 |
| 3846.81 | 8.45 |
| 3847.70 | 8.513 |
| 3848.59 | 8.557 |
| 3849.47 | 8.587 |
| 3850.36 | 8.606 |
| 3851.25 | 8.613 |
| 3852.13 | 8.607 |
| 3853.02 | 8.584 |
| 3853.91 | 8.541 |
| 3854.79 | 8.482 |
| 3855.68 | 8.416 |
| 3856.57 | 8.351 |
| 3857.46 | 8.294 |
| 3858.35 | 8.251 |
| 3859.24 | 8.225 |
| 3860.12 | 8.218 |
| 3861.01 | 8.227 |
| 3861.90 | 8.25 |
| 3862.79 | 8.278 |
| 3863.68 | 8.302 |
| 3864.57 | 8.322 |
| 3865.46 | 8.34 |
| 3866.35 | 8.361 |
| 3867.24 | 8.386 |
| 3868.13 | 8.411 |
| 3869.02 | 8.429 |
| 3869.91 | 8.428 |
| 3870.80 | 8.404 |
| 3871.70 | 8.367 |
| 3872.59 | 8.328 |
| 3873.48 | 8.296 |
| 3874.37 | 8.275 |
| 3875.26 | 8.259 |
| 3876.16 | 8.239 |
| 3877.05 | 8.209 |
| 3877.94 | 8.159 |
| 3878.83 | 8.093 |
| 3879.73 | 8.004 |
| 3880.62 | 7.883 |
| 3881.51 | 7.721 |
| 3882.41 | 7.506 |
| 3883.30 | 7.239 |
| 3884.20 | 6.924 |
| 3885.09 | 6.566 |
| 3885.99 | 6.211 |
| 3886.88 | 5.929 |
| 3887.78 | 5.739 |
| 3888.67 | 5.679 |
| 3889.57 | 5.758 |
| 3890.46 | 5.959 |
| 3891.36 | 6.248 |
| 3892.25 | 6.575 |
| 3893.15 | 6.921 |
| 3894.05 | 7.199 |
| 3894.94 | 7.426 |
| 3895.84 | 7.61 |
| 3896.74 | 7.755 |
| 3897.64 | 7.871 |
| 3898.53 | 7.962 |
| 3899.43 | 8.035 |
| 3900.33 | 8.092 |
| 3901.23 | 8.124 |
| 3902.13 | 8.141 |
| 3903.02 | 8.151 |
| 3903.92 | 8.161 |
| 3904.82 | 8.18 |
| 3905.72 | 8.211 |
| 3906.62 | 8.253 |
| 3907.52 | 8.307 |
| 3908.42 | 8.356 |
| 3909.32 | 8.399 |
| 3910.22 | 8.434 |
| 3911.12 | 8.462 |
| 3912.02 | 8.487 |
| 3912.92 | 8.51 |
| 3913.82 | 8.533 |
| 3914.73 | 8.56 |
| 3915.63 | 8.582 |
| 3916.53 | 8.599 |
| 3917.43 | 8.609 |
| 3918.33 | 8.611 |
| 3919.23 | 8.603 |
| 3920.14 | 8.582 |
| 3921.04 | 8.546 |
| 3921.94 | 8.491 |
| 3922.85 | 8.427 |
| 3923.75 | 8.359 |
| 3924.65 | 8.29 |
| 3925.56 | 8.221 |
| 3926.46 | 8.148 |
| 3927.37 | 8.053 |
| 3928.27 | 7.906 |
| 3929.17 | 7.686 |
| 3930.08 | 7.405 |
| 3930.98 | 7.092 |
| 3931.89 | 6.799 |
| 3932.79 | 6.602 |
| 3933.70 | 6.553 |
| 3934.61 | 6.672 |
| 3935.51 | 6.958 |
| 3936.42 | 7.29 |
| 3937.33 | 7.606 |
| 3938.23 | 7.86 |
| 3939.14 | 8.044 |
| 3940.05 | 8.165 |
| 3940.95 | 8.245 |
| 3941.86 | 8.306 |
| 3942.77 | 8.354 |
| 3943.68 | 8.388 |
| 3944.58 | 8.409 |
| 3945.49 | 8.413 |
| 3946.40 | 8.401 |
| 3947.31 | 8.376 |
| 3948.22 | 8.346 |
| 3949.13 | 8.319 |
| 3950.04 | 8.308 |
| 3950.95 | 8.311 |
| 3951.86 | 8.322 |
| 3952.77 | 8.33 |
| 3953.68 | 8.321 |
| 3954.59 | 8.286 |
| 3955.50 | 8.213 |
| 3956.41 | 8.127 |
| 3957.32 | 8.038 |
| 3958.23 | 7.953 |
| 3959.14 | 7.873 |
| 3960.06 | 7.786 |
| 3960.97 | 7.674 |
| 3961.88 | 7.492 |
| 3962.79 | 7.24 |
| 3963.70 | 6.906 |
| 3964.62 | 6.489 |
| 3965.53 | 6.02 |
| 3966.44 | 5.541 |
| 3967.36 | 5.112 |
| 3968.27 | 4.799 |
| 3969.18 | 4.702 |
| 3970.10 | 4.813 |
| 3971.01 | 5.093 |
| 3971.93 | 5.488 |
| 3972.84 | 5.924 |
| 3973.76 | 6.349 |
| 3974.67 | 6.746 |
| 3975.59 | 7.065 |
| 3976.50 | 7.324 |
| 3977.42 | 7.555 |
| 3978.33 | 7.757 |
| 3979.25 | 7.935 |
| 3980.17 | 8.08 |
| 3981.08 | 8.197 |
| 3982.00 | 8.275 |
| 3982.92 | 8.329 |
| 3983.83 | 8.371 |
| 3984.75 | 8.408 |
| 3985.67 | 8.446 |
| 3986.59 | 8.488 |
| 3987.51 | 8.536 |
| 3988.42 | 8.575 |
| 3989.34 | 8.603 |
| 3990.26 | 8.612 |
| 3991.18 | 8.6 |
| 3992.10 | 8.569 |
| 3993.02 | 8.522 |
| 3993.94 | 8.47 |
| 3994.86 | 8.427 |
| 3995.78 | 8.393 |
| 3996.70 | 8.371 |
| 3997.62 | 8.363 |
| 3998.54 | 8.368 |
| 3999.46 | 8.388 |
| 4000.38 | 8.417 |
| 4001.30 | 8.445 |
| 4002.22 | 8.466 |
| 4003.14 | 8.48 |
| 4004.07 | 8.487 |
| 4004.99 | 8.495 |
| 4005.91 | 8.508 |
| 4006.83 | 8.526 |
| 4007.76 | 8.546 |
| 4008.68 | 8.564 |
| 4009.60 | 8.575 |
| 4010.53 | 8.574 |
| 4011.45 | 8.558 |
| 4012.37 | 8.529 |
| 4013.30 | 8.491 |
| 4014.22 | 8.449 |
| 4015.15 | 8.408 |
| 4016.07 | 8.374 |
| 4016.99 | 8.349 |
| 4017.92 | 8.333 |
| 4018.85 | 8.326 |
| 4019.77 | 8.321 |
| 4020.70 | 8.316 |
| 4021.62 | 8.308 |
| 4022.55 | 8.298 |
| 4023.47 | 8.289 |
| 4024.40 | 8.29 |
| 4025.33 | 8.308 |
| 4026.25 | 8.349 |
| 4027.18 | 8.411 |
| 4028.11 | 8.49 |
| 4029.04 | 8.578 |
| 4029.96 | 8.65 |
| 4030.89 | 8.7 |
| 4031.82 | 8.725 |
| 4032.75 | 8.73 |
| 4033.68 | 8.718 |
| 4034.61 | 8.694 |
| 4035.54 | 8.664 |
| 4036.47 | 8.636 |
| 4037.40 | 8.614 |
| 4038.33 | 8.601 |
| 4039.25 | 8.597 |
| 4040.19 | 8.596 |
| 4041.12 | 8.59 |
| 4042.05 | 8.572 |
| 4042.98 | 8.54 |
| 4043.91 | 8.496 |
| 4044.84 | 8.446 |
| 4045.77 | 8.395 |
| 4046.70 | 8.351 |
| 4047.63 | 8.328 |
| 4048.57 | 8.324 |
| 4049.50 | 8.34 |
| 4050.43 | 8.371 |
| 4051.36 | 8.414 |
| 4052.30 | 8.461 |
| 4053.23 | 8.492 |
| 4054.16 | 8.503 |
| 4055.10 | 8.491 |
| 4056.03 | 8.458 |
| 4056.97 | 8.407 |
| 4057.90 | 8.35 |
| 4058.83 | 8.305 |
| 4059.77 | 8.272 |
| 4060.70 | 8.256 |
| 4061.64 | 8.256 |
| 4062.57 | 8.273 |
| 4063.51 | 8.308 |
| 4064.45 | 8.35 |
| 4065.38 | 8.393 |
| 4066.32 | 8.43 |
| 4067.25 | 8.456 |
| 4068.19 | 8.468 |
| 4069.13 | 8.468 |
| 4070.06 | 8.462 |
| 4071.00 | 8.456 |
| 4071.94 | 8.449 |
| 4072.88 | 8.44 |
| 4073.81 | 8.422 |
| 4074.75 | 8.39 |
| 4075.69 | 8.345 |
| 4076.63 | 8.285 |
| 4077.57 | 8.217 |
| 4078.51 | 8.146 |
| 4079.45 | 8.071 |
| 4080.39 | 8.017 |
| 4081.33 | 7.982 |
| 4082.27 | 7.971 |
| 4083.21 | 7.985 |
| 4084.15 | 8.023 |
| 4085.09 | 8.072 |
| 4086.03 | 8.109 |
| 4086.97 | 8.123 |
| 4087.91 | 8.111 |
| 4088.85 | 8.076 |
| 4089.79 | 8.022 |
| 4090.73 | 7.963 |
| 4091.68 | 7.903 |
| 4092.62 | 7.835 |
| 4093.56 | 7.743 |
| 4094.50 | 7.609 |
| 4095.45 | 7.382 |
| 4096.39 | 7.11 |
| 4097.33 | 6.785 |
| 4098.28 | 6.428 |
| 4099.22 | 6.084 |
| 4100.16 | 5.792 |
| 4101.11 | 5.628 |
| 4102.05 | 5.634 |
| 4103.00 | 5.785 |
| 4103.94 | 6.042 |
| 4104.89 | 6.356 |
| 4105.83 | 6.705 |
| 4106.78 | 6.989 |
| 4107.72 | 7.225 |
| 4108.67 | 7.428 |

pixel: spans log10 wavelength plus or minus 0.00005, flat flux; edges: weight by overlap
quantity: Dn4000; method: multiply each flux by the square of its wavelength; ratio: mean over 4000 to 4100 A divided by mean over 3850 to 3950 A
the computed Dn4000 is 1.12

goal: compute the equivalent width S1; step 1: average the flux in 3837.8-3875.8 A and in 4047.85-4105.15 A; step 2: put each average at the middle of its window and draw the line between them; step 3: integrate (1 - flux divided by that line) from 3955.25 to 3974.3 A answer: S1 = 3.6 A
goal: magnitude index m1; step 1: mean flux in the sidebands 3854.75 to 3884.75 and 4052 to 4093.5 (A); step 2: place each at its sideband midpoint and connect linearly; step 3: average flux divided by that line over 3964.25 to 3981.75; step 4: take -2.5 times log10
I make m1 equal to 0.271 mag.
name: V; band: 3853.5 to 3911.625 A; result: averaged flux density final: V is 7.83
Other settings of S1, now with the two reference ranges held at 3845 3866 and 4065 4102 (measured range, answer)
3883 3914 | 3.0 A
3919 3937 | 1.1 A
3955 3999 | 3.3 A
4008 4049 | -2.7 A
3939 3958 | -0.3 A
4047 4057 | -0.6 A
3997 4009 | -0.6 A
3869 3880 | 0.1 A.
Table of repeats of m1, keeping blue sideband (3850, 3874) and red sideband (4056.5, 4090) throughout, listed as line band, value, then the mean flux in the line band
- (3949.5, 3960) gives 0.02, 8.17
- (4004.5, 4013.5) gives -0.03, 8.54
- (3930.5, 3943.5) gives 0.12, 7.49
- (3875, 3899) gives 0.17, 7.16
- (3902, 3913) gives 0.01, 8.32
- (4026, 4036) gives -0.04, 8.61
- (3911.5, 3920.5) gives -0.03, 8.56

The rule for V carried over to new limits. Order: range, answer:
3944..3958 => 8.3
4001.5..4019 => 8.47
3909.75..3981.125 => 7.63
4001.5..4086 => 8.41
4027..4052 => 8.54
